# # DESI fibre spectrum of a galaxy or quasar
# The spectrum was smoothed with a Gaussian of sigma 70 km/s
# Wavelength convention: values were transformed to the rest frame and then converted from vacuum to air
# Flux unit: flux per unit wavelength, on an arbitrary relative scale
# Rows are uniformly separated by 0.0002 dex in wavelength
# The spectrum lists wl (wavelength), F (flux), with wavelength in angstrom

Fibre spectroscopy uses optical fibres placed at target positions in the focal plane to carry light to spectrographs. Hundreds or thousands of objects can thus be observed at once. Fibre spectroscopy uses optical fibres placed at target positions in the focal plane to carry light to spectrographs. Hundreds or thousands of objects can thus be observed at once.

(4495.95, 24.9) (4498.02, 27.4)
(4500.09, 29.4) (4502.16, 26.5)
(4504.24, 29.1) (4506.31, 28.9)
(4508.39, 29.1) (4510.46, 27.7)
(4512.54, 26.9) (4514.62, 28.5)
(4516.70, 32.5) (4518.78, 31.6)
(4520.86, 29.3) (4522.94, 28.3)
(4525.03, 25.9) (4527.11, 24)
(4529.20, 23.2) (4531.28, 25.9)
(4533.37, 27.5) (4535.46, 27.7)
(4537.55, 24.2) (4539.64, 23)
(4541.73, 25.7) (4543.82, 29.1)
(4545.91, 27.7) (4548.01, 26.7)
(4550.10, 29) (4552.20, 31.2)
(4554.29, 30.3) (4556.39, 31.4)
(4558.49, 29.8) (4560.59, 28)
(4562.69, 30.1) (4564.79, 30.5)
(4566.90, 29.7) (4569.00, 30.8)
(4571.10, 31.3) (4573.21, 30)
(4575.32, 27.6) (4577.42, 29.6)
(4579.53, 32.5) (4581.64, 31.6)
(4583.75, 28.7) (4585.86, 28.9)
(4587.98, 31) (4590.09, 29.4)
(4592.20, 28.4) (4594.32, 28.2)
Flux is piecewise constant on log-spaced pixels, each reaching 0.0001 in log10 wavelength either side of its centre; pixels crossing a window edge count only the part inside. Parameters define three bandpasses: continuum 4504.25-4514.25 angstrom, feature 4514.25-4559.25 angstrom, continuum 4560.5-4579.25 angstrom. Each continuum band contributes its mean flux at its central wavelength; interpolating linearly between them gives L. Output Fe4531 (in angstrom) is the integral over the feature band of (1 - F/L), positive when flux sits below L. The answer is 1.9 angstrom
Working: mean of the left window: 28.3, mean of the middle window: 27.8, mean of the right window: 29.9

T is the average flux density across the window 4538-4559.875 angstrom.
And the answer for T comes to 28.3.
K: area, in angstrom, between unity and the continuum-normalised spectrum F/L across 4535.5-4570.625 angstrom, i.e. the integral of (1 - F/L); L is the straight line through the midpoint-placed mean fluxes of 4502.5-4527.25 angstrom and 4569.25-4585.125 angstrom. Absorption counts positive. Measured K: 1.2 angstrom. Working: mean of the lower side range 28.6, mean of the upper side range 30.2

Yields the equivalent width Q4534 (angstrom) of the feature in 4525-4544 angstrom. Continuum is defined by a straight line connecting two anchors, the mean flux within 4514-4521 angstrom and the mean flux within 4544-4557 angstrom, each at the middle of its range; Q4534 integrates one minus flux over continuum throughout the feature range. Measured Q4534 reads 2.88 angstrom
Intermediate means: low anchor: 30.8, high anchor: 29.3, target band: 25.5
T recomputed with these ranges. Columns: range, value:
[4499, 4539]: 27.6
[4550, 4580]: 30.1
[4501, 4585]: 28.5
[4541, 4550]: 27.5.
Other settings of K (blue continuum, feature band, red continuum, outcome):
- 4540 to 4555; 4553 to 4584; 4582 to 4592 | -1.3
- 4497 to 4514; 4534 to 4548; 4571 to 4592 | 1.3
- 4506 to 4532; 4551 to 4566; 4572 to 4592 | -0.5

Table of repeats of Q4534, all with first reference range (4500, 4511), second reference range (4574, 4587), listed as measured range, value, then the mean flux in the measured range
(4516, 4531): 0.6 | 27.6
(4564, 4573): -0.3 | 30.5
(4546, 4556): 0.0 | 29.3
